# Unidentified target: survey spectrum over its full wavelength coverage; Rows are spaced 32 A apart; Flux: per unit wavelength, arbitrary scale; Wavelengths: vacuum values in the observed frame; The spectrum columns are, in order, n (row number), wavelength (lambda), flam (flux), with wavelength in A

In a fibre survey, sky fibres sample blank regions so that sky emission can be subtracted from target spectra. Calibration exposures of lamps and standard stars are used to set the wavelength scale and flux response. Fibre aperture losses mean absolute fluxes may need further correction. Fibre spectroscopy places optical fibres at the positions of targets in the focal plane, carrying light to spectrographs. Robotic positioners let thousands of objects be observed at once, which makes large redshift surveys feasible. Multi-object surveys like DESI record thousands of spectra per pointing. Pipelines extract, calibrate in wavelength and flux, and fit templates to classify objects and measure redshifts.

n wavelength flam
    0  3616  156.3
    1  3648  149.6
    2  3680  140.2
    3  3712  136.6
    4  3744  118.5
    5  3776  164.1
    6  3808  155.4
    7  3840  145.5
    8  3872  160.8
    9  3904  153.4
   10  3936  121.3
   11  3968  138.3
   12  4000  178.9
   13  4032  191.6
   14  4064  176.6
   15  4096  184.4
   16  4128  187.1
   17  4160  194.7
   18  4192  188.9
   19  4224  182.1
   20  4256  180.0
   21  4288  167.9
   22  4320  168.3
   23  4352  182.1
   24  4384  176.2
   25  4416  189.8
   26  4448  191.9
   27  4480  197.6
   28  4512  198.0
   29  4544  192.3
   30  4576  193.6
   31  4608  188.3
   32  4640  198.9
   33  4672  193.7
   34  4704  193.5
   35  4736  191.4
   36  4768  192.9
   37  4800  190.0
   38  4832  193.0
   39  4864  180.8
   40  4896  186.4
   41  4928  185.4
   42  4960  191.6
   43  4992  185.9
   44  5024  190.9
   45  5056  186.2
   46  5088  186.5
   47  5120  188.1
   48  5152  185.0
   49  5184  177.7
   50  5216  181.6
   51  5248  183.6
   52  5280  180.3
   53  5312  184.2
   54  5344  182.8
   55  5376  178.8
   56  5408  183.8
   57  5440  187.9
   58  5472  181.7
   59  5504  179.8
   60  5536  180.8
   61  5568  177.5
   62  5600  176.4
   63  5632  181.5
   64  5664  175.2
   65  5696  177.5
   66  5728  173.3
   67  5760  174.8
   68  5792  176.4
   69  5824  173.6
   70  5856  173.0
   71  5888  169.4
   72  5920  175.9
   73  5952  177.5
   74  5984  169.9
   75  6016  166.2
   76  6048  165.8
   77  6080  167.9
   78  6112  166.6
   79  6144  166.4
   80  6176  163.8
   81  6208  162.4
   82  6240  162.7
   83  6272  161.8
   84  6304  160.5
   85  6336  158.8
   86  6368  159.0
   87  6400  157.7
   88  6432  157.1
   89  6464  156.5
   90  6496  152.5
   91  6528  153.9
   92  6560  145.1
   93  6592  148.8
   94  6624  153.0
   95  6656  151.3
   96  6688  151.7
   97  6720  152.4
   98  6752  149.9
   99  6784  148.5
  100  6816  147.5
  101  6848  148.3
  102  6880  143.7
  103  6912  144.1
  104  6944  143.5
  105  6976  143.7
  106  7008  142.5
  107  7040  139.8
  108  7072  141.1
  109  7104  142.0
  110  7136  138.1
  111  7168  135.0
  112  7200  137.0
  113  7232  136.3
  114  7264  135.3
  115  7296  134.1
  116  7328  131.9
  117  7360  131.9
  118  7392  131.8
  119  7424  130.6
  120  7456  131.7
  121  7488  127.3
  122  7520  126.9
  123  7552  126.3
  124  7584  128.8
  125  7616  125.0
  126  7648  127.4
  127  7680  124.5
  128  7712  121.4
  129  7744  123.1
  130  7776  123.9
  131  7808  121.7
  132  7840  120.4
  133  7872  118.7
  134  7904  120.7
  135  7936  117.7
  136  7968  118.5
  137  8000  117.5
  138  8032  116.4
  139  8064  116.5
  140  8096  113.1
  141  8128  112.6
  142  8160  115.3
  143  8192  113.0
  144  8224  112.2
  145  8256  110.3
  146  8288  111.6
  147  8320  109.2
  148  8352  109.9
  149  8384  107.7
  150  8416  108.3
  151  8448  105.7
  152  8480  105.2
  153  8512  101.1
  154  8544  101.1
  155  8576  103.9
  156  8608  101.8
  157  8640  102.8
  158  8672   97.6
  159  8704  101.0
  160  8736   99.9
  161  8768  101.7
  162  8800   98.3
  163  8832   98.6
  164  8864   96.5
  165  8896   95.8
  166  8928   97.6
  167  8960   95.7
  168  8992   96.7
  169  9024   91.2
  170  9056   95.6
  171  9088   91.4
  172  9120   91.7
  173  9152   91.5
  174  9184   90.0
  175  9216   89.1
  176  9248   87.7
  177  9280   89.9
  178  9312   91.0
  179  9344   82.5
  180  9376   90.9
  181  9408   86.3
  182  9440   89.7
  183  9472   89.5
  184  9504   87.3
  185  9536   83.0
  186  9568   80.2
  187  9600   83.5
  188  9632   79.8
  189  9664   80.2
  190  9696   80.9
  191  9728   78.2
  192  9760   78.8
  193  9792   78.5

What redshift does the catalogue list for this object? 0.00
